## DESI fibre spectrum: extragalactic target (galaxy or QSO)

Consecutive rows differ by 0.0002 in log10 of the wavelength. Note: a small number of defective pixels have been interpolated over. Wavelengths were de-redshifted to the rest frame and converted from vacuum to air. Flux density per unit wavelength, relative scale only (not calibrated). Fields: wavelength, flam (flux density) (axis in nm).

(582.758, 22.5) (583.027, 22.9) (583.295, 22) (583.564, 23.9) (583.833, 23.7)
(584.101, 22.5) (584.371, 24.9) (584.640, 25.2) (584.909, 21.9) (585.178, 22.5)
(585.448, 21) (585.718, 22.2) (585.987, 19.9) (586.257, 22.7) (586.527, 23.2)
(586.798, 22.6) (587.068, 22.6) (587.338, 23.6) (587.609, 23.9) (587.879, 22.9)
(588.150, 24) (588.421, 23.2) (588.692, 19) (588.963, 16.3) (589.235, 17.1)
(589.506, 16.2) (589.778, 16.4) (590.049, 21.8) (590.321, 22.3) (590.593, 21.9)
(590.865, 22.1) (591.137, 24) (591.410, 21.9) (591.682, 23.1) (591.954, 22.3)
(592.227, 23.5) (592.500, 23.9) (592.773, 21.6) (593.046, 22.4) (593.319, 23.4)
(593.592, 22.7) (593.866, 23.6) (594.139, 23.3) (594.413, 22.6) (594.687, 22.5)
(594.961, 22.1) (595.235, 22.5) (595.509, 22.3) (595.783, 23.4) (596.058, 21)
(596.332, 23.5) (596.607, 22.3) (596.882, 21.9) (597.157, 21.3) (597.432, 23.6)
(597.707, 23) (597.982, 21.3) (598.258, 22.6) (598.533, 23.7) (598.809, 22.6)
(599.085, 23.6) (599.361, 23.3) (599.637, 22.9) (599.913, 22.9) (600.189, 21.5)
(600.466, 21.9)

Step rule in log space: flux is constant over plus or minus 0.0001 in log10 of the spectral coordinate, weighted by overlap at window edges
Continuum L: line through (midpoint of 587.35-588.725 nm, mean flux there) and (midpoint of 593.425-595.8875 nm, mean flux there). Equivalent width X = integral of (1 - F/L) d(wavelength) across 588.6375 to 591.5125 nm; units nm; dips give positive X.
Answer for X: 0.37 nm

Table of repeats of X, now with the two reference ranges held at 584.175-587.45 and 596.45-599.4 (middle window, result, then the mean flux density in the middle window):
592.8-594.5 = -0.020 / 22.9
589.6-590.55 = 0.105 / 20.2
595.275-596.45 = 0.006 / 22.5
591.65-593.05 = -0.010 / 22.8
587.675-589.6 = 0.224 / 20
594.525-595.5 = 0.012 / 22.4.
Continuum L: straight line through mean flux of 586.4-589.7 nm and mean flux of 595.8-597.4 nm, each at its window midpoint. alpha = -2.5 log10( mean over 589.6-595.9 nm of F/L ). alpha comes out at -0.03 mag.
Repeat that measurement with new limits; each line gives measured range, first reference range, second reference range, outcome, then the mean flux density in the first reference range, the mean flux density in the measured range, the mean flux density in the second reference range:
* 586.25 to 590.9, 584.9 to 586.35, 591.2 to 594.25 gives 0.051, 21.7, 21.1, 22.9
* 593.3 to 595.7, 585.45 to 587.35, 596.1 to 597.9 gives -0.016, 22.2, 22.8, 22.5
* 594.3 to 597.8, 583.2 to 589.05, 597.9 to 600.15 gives 0.015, 22.5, 22.5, 22.8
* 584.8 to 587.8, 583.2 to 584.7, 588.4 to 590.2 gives -0.057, 23.7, 22.4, 18.3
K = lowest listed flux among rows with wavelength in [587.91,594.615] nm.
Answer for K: 16.2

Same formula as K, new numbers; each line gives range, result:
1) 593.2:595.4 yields 22.1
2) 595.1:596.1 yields 21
